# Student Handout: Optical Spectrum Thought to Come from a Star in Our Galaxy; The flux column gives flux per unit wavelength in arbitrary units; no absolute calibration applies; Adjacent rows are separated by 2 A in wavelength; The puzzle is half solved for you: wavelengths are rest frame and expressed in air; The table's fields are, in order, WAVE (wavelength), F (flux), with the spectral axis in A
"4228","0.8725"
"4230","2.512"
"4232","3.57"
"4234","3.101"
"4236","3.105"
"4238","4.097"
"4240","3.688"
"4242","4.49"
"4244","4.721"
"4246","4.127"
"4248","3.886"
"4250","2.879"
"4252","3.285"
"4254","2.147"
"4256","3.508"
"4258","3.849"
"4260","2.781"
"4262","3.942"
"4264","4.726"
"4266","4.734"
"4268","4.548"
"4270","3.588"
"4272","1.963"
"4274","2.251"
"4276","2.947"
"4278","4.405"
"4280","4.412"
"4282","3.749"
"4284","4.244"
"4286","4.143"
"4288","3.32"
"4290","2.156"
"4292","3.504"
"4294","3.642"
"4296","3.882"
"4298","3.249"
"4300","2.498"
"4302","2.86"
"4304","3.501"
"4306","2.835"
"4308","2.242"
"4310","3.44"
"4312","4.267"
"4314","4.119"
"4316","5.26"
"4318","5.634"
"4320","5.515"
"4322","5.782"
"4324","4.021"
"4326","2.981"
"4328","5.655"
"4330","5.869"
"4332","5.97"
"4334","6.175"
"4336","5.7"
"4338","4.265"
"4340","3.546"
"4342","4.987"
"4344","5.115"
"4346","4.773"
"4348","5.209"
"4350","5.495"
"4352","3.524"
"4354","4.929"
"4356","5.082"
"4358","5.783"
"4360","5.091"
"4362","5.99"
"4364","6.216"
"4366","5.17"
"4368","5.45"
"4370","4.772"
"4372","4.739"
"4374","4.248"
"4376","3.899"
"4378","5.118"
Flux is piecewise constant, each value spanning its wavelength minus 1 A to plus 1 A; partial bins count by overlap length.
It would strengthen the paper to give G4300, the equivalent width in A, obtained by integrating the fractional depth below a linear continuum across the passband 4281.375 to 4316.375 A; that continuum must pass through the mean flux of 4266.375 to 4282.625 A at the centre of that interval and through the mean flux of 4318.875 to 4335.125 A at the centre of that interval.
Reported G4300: 6.9 A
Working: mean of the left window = 3.52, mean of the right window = 5.25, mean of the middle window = 3.46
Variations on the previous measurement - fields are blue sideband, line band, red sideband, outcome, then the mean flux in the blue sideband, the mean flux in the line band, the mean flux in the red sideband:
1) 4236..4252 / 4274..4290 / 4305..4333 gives 2.0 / 3.89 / 3.68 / 4.54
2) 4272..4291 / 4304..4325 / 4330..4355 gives 0.2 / 3.43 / 4.27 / 5.01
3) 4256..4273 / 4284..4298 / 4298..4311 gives -1.2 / 3.75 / 3.48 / 2.92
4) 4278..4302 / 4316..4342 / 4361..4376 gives -4.7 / 3.54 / 5.1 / 5.14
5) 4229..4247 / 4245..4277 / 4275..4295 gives 2.0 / 3.71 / 3.45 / 3.65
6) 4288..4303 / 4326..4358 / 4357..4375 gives -3.7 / 3.13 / 5.04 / 5.27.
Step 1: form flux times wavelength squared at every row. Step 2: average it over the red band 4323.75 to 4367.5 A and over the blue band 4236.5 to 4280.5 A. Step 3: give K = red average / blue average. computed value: 1.4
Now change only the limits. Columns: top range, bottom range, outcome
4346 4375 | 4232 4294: 1.48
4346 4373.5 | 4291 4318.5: 1.47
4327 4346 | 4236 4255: 1.49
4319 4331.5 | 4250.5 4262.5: 1.61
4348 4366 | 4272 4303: 1.61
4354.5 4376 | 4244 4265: 1.53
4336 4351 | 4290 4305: 1.53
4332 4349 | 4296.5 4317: 1.49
